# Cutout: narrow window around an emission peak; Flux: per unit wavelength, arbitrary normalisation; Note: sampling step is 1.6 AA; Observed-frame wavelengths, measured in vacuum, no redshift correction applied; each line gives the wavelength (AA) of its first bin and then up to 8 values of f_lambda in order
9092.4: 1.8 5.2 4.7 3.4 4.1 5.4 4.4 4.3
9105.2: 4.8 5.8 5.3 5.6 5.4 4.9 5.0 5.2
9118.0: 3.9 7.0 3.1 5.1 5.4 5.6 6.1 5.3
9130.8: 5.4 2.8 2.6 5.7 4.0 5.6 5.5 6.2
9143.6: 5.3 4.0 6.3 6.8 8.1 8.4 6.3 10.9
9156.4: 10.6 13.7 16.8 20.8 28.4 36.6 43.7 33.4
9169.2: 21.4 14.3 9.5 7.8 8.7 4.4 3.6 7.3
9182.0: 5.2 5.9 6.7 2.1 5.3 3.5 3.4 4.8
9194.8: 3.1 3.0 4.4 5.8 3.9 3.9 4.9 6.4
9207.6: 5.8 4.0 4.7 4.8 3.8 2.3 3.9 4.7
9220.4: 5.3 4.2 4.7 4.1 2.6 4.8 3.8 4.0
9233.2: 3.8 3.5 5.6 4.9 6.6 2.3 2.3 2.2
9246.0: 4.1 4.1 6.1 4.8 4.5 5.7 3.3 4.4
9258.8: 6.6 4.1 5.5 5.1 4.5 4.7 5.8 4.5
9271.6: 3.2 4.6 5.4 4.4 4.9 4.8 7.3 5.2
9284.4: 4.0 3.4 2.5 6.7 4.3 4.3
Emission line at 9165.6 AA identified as [O III]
